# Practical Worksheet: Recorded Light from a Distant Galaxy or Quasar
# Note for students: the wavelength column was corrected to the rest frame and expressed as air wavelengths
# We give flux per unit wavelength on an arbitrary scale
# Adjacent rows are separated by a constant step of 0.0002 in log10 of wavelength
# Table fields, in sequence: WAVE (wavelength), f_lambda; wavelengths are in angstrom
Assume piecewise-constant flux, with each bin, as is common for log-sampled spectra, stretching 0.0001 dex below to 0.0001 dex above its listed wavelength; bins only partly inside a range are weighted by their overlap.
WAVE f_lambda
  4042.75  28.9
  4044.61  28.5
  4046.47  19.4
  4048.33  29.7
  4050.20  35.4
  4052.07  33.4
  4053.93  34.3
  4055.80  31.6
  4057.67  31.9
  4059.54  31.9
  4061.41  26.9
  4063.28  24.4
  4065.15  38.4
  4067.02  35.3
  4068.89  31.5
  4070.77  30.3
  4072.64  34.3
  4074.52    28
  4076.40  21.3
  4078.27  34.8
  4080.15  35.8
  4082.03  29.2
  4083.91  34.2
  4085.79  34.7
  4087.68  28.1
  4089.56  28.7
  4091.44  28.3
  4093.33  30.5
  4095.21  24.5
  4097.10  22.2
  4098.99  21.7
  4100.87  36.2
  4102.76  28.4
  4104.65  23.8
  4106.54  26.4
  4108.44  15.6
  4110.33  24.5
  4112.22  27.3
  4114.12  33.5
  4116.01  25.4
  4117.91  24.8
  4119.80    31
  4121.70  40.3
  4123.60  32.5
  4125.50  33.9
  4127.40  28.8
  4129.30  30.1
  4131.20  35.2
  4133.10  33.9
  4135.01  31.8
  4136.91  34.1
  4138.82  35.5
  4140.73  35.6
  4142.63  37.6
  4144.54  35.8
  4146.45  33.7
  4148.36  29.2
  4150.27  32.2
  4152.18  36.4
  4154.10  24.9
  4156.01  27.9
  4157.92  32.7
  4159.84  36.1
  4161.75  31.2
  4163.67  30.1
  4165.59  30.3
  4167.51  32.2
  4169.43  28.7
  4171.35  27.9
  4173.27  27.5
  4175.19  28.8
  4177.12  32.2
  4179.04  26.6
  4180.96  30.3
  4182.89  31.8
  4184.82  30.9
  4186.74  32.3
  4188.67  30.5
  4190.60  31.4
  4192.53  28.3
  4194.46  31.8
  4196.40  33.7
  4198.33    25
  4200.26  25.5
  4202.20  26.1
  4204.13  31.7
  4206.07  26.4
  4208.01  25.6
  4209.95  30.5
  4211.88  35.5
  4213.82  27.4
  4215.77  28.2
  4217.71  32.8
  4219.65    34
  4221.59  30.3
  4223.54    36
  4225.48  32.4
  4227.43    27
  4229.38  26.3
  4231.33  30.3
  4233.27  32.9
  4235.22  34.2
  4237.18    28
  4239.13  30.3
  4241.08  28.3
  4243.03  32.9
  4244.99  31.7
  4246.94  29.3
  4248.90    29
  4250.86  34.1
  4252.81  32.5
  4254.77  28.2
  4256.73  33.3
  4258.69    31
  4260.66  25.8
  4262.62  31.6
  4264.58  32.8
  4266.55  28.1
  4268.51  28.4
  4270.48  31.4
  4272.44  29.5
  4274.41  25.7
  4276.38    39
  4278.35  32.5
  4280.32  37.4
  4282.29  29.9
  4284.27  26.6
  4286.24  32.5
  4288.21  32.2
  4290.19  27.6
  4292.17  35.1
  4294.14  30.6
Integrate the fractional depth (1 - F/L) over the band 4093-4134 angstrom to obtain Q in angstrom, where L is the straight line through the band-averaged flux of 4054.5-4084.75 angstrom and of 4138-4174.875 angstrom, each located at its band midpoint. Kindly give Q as 3.8 angstrom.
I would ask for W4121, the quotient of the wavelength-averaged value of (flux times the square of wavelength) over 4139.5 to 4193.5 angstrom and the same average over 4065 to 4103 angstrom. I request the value 1.08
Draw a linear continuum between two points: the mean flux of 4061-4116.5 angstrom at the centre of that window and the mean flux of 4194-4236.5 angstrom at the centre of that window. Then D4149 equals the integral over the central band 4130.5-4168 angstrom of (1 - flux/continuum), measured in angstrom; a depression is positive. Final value -4.3 angstrom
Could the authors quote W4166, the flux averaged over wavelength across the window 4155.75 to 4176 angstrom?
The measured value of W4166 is 30.4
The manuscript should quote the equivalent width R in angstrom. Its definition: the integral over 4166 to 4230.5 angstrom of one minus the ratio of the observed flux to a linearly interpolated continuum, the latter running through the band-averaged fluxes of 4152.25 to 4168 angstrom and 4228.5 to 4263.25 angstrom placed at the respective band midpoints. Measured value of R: 1.9 angstrom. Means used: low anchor 30.9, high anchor 30.5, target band 29.9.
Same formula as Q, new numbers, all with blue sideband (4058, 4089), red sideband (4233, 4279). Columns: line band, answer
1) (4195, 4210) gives 1.4 angstrom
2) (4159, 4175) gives 0.3 angstrom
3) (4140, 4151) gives -1.1 angstrom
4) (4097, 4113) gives 3.0 angstrom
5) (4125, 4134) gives -0.4 angstrom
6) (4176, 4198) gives 0.2 angstrom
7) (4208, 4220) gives 0.0 angstrom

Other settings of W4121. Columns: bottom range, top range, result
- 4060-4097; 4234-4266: 1.10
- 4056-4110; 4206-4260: 1.13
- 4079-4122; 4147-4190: 1.11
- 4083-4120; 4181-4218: 1.14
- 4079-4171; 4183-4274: 1.04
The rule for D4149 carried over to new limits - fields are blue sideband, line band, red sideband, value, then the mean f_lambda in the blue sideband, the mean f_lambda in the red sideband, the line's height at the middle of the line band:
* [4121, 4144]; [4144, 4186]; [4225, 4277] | 3.0 angstrom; 34.1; 30.4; 33.1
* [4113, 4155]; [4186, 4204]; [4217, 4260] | 1.3 angstrom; 32.5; 31.1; 31.7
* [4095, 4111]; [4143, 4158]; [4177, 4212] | -2.5 angstrom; 24.8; 29.6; 27.3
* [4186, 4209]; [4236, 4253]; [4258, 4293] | -0.3 angstrom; 29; 30.9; 30.2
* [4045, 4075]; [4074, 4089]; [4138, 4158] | 0.3 angstrom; 31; 32.9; 31.5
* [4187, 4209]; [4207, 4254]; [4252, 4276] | -2.2 angstrom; 28.8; 30.1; 29.4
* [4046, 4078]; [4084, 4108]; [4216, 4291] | 2.3 angstrom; 30.7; 30.9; 30.8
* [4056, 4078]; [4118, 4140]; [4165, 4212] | -2.2 angstrom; 30.6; 29.6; 30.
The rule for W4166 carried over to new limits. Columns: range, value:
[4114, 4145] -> 32.9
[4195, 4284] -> 30.5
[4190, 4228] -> 30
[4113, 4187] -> 31.6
